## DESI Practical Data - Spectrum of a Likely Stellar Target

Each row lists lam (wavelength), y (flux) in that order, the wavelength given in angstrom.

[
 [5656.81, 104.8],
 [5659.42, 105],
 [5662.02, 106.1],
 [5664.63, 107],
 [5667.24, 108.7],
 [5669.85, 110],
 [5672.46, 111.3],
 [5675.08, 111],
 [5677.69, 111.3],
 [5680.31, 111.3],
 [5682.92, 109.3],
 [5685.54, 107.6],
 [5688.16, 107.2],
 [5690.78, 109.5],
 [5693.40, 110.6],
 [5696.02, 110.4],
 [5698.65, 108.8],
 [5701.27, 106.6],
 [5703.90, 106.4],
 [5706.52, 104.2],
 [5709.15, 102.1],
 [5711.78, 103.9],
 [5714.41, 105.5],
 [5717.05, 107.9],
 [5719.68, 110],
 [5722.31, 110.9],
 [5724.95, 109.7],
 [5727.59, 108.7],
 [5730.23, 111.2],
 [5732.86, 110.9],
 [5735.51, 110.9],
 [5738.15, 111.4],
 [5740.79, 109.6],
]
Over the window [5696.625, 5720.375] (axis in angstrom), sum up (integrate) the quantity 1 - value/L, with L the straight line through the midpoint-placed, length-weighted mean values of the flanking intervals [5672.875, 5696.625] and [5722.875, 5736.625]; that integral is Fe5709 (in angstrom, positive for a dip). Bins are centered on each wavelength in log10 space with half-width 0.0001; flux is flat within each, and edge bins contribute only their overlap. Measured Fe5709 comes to 0.83 angstrom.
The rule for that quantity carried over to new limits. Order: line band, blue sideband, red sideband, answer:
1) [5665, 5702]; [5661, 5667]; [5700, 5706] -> -1.0 angstrom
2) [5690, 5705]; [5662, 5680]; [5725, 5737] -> 0.2 angstrom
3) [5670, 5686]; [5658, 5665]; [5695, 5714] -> -0.7 angstrom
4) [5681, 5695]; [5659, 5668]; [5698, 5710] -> -0.4 angstrom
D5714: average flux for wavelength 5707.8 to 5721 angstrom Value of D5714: 106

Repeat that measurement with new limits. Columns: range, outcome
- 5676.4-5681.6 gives 111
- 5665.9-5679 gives 110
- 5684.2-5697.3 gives 109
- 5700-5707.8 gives 106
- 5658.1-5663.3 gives 106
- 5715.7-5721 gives 109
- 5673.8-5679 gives 111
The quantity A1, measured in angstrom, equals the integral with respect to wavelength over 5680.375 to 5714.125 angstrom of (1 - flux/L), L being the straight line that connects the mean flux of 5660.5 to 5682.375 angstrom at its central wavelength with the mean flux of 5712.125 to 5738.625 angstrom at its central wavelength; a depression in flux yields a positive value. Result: 0.7 angstrom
